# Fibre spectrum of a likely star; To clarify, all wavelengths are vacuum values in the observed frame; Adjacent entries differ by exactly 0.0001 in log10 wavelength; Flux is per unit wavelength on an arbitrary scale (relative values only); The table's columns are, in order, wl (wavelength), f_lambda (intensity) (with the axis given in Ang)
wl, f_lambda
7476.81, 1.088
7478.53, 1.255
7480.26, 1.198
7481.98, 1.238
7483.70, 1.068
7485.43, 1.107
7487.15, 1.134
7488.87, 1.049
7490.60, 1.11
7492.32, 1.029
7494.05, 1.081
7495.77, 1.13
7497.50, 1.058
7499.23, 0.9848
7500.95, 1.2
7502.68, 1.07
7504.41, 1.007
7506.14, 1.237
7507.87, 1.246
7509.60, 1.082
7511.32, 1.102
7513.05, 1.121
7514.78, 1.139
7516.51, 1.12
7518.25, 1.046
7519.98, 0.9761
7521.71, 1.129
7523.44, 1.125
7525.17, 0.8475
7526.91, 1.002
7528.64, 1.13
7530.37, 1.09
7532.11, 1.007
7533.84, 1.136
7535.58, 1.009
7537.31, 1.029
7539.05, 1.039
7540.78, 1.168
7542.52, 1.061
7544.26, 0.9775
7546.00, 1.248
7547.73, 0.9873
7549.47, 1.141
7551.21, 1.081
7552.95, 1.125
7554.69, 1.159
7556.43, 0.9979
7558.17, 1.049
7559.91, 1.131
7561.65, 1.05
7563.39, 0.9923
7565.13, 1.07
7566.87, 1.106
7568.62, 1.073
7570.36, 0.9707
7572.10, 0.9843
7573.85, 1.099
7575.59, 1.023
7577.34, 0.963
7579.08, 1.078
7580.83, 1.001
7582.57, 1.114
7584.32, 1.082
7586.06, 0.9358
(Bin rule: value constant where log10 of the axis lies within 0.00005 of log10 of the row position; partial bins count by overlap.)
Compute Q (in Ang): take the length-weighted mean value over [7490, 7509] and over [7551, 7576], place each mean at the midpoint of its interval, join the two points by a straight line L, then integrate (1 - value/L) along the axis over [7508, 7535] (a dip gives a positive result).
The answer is 0.4 Ang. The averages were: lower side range 1.1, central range 1.07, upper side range 1.06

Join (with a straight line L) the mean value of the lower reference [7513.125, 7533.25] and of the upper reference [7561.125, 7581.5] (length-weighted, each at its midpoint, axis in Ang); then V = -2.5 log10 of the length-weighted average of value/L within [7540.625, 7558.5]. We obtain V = -0.04 mag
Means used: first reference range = 1.06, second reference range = 1.03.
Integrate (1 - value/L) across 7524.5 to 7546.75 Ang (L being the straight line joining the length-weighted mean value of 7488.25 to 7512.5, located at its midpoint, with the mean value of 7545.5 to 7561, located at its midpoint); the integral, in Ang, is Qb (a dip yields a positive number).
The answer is 0.8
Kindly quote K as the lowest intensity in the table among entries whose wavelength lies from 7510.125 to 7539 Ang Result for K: 0.8475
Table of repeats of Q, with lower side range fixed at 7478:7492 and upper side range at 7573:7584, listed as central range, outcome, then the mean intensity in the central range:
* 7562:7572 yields 0.20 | 1.04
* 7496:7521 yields 0.34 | 1.1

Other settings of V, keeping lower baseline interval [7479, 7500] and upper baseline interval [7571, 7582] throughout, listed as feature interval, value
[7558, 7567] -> -0.03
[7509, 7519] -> -0.02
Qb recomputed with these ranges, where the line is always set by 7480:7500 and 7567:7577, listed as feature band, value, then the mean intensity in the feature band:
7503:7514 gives -0.5 Ang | 1.13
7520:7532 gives 0.3 Ang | 1.05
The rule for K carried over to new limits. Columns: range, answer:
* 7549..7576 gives 0.9707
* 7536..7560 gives 0.9775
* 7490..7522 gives 0.9761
